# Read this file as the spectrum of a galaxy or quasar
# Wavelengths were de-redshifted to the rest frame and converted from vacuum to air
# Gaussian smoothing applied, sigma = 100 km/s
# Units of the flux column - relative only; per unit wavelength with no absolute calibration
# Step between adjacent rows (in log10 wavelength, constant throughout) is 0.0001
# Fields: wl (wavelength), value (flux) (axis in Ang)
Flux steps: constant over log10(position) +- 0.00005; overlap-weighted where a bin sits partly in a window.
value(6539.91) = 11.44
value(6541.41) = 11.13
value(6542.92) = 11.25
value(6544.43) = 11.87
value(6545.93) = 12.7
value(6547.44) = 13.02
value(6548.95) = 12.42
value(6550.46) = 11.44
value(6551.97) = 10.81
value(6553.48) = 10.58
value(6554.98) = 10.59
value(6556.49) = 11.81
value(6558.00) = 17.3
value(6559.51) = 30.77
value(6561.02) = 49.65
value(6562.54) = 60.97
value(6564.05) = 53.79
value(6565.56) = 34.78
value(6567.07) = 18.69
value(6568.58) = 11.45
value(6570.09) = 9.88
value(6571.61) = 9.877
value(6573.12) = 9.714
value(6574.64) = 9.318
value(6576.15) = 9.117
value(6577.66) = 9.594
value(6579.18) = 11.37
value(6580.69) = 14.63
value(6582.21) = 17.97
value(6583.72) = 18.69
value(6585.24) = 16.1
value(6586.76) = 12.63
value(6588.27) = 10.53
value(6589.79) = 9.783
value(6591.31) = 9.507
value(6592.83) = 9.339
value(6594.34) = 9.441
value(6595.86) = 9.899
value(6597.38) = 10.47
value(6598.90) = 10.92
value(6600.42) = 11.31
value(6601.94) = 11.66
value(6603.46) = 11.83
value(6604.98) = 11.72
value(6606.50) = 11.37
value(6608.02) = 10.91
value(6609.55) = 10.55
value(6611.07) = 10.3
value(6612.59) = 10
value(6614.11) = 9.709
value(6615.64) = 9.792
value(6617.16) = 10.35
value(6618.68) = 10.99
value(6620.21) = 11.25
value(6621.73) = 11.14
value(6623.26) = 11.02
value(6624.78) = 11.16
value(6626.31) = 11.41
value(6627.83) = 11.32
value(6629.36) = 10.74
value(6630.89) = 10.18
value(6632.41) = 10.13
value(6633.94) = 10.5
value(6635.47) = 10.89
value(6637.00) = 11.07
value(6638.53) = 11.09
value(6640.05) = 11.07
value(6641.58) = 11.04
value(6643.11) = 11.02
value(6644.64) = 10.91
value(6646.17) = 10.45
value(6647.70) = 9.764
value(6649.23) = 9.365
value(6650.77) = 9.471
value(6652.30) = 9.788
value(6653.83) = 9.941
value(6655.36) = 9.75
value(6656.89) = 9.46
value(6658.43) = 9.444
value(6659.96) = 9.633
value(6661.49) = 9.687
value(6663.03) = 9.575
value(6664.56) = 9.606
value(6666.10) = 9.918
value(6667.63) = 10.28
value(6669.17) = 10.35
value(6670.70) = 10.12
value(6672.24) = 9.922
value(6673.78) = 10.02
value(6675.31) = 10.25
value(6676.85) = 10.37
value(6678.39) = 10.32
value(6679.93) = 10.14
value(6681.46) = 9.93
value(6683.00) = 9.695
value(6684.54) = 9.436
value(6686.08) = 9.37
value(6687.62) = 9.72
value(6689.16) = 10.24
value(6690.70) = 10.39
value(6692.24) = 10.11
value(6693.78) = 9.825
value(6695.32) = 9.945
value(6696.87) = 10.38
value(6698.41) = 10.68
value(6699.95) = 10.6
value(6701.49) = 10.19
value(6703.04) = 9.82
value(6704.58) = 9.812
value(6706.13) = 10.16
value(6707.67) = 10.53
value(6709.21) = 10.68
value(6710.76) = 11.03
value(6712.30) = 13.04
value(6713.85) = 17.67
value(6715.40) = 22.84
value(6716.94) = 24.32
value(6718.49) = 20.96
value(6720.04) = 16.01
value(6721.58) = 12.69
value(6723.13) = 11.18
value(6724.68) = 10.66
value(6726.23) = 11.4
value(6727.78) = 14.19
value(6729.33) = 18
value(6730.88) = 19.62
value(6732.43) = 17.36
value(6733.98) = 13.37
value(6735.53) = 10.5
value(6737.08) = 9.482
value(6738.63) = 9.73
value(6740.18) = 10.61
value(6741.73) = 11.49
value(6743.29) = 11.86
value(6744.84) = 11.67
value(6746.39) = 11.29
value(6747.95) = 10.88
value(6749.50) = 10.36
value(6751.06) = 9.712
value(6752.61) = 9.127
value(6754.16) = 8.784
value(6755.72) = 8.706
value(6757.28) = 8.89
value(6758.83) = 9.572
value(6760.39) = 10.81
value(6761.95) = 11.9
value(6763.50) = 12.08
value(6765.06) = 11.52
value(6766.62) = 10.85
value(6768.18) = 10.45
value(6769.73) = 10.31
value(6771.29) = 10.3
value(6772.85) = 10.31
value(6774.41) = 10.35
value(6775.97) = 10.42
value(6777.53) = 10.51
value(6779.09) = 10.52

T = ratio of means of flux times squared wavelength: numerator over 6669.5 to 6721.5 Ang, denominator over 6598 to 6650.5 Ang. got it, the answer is 1.12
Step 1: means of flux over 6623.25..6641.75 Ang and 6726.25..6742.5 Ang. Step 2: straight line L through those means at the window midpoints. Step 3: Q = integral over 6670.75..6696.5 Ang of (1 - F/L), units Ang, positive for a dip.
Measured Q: 4.5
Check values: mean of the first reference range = 10.9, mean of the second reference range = 13.3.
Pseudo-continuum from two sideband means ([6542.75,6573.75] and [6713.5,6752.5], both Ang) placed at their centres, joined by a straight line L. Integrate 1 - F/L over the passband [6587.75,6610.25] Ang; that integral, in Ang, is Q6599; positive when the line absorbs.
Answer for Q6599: 9.8 Ang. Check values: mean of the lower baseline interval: 20.4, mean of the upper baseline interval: 13.8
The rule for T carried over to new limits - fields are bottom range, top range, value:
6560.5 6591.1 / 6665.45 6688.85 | 0.53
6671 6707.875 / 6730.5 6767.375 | 1.13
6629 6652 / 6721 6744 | 1.25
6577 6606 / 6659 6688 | 0.85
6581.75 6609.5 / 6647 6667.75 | 0.84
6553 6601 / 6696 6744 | 0.80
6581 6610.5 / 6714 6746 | 1.27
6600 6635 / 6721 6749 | 1.20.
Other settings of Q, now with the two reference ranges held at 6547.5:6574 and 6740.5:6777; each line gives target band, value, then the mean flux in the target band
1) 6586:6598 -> 5.9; 10.2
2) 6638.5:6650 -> 4.4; 10.6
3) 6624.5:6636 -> 4.5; 10.8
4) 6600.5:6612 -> 4.8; 11.2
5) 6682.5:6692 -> 3.1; 9.83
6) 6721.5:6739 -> -1.7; 13.3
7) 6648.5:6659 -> 4.4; 9.6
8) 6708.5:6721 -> -3.9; 17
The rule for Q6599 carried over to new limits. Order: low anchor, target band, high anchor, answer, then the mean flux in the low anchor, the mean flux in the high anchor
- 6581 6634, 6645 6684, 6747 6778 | 3.70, 11.3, 10.3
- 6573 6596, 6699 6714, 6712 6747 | 3.11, 11.8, 14.4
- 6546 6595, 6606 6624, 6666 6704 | 4.82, 17.3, 10.1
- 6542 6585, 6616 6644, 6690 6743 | 8.89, 18.3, 12.9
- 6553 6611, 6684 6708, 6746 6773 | 4.53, 16.2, 10.3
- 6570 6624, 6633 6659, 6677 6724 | 2.90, 11.2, 12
